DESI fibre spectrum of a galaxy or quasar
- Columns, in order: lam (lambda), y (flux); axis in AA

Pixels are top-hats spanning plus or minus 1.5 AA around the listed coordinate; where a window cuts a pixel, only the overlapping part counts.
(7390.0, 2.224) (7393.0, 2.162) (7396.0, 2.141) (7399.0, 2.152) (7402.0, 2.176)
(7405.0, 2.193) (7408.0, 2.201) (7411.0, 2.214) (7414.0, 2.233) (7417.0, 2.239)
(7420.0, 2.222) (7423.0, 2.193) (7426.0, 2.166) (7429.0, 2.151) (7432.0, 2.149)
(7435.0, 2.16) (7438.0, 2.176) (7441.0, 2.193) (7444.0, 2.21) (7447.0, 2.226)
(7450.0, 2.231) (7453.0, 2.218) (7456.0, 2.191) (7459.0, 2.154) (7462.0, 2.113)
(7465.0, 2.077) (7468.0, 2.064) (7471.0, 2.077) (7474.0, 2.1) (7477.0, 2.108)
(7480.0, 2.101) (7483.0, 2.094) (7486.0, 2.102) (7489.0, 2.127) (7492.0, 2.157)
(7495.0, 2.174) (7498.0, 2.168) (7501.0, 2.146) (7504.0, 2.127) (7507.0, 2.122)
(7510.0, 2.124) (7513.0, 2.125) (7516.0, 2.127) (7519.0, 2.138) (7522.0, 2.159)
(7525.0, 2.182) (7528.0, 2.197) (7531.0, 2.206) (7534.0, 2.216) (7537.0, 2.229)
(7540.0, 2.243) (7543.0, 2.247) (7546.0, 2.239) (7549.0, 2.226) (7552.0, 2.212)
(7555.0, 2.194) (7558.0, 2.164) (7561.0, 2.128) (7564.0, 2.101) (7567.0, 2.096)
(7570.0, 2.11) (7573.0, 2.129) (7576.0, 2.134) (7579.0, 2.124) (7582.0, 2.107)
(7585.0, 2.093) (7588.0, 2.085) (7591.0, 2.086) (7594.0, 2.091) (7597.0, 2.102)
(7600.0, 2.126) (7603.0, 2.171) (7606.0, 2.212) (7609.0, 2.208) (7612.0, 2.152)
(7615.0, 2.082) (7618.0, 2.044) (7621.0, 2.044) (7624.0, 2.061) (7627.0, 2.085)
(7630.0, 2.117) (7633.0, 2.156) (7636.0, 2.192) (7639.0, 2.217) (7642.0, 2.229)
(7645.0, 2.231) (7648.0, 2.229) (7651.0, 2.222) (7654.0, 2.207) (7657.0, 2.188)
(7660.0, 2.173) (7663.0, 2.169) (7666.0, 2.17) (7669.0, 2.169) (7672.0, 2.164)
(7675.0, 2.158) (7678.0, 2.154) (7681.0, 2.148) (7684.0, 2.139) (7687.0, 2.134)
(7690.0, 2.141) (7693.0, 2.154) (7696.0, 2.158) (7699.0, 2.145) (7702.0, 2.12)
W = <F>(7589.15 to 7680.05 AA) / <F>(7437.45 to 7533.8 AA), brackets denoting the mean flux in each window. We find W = 1.0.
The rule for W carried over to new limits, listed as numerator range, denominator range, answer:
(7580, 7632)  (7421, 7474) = 0.98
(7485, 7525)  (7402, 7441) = 0.98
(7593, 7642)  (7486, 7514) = 1.00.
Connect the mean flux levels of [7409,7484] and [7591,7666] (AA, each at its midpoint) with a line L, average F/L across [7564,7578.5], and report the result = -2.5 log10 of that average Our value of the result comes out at 0.02 mag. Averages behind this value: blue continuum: 2.16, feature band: 2.12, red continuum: 2.15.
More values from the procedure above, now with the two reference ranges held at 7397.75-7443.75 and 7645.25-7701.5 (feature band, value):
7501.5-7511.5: 0.03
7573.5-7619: 0.03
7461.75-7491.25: 0.04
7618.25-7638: 0.03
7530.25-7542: -0.02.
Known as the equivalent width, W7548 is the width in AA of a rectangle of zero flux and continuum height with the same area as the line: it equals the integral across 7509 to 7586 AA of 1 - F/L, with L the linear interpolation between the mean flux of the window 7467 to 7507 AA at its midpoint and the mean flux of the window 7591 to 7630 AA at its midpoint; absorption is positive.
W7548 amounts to -1.7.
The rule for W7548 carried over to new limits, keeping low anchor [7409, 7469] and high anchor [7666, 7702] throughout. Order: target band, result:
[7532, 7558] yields -0.7 AA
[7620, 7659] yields -0.2 AA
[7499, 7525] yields 0.4 AA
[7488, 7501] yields 0.1 AA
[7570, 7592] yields 0.6 AA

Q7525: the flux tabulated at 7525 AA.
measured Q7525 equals 2.182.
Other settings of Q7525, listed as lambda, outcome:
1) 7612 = 2.152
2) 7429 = 2.151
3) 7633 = 2.156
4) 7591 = 2.086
